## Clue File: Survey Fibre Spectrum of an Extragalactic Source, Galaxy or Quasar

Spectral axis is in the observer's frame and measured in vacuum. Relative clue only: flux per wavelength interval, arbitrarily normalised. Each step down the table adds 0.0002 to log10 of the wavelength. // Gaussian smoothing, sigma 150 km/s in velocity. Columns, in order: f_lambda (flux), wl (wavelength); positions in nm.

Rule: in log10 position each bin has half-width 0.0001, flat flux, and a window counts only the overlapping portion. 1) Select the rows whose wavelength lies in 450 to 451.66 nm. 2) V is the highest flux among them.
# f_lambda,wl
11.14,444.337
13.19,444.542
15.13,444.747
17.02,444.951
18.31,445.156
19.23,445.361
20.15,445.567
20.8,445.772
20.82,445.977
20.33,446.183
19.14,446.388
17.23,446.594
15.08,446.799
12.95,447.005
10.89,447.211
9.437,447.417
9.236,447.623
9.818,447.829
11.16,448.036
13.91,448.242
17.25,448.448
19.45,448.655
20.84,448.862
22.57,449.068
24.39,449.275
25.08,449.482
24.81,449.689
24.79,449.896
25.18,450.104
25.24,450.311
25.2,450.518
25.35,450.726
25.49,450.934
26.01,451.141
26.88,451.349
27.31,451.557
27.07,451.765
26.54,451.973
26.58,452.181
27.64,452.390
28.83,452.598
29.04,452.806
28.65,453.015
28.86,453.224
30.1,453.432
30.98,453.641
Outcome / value 27.31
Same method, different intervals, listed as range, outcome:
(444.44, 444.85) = 15.13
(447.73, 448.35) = 13.91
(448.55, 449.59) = 25.08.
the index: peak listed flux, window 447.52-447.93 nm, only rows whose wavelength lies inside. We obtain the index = 9.818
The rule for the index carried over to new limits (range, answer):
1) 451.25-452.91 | 29.04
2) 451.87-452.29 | 26.58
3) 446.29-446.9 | 19.14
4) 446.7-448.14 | 15.08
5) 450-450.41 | 25.24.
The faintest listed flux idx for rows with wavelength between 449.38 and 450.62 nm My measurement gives 24.79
